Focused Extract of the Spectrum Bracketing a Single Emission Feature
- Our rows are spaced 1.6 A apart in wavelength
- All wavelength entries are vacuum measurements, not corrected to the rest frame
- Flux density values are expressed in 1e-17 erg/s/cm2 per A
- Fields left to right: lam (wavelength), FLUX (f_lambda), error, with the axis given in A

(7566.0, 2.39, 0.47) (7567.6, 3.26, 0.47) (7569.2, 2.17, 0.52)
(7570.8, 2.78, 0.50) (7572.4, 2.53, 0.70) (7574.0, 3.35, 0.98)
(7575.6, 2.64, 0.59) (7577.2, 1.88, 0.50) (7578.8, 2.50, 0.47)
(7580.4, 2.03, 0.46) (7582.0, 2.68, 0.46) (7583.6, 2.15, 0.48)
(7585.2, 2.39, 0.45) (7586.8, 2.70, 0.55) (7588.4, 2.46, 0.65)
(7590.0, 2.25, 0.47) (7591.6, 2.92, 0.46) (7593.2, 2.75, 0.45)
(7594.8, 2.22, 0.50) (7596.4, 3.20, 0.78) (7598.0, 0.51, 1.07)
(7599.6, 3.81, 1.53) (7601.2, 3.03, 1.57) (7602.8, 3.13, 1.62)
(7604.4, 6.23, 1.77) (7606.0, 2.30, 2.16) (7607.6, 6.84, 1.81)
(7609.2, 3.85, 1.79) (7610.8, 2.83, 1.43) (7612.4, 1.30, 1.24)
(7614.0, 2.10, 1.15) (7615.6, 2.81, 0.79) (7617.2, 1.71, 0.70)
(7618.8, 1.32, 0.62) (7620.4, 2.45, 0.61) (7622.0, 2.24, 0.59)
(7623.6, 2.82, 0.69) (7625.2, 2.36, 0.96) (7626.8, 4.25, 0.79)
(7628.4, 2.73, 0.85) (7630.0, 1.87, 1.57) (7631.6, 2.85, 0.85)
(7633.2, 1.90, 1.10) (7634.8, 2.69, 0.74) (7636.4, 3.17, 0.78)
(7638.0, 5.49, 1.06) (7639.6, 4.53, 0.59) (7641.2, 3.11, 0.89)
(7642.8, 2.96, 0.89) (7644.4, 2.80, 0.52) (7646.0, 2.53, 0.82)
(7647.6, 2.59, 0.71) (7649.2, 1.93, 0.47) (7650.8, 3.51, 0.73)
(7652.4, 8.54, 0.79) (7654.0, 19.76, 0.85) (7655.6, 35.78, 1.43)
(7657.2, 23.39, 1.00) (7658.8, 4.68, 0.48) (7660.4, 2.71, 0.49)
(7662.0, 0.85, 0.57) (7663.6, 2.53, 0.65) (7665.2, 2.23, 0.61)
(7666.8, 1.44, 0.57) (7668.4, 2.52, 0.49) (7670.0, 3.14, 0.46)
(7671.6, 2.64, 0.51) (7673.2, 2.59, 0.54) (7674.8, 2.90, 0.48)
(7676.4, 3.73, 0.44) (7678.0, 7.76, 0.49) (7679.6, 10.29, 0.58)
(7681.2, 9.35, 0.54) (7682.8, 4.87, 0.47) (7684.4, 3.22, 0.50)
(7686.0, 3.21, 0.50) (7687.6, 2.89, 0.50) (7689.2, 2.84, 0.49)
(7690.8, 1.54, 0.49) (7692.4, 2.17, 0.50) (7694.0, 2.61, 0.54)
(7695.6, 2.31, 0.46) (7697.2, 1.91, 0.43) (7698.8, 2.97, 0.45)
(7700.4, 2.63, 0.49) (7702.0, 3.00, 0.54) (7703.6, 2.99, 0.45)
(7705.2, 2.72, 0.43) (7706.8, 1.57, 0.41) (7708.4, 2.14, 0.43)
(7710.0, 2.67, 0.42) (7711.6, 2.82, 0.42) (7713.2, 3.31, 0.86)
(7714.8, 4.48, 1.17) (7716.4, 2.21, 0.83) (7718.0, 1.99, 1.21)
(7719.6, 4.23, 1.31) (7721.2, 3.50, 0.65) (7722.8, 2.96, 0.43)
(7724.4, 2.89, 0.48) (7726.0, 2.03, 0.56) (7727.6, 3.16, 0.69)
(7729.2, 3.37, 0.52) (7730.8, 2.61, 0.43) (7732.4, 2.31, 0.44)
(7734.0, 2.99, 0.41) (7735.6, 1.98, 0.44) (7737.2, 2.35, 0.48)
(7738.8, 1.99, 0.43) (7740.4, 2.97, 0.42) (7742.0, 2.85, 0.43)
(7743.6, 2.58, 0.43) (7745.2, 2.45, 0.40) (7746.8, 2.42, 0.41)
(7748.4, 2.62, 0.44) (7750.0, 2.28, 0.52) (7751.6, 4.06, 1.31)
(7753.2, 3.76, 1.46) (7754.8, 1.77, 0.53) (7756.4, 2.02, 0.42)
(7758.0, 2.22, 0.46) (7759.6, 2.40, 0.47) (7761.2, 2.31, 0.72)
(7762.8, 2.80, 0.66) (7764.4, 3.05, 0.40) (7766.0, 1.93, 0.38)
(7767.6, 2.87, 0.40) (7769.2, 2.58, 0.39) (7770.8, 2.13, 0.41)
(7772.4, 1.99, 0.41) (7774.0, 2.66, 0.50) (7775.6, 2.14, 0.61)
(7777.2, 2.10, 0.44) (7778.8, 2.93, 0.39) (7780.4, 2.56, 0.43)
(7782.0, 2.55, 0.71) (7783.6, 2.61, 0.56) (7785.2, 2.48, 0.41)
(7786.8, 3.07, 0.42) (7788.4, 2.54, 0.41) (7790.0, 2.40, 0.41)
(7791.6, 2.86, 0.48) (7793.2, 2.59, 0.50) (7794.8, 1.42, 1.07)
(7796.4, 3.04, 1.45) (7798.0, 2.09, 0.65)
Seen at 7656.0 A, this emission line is Halpha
